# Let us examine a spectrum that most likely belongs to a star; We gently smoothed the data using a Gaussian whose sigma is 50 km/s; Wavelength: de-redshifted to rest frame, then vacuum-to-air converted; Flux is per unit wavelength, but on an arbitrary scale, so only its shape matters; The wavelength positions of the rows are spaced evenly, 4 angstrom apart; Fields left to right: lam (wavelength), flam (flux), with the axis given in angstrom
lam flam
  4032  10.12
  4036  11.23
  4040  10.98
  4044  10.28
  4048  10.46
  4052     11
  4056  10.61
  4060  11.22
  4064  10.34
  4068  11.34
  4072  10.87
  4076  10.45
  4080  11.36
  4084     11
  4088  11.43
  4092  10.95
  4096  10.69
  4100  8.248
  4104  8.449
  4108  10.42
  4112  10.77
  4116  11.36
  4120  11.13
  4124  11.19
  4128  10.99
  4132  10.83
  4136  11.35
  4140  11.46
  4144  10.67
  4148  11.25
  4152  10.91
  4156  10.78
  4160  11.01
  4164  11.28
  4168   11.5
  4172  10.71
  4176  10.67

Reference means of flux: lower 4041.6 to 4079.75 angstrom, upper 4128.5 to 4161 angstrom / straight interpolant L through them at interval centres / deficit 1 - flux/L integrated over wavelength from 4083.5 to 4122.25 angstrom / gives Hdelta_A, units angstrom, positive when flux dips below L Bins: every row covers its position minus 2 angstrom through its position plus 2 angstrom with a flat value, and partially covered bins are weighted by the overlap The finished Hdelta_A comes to 1.7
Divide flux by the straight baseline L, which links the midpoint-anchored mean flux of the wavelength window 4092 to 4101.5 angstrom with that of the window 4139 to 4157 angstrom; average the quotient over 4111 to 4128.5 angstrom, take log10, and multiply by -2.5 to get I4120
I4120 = -0.08 mag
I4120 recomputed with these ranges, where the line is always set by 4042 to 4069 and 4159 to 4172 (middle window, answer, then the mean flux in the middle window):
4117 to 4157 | 0.000 mag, 11.1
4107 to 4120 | 0.005 mag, 10.9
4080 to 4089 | -0.037 mag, 11.2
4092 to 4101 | 0.101 mag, 9.93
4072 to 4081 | -0.003 mag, 10.8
